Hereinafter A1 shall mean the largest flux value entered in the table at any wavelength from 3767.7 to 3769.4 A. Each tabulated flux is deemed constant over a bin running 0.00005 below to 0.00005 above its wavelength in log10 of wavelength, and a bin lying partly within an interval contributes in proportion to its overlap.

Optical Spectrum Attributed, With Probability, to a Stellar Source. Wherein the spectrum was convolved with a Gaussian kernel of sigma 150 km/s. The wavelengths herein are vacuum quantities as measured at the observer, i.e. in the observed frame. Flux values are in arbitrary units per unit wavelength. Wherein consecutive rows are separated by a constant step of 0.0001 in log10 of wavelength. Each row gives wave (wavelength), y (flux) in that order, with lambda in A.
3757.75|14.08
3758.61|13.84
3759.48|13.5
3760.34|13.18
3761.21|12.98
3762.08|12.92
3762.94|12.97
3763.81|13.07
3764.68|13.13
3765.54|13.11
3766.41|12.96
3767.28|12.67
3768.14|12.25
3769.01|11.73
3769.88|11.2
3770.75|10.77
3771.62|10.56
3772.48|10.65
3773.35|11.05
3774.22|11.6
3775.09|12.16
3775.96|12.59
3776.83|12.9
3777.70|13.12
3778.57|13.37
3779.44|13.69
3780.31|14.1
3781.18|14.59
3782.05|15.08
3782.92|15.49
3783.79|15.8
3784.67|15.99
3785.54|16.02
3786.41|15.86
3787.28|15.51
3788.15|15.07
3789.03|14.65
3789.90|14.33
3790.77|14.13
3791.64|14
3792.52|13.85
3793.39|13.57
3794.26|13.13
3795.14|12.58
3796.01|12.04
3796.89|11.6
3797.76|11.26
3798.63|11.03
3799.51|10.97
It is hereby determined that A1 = 12.25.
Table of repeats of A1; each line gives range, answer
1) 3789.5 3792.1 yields 14.33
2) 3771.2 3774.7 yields 11.6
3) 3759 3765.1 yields 13.5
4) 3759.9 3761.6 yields 13.18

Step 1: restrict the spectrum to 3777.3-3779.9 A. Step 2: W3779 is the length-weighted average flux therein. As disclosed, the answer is 13.4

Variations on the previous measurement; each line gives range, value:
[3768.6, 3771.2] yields 11.2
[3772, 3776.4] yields 11.6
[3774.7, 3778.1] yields 12.7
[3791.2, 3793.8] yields 13.8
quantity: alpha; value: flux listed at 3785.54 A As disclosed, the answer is 16.02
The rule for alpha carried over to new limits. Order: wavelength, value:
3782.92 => 15.49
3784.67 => 15.99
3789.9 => 14.33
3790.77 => 14.13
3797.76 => 11.26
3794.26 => 13.13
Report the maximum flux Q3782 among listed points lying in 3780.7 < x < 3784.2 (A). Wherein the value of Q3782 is 15.8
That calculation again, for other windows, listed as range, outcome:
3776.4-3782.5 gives 15.08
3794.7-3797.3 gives 12.58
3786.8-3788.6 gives 15.51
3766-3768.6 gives 12.96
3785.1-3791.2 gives 16.02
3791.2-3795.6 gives 14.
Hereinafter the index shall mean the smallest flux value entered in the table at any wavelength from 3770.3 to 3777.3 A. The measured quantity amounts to 10.56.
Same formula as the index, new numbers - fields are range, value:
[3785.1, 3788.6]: 15.07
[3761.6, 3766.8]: 12.92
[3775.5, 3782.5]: 12.59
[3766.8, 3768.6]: 12.25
